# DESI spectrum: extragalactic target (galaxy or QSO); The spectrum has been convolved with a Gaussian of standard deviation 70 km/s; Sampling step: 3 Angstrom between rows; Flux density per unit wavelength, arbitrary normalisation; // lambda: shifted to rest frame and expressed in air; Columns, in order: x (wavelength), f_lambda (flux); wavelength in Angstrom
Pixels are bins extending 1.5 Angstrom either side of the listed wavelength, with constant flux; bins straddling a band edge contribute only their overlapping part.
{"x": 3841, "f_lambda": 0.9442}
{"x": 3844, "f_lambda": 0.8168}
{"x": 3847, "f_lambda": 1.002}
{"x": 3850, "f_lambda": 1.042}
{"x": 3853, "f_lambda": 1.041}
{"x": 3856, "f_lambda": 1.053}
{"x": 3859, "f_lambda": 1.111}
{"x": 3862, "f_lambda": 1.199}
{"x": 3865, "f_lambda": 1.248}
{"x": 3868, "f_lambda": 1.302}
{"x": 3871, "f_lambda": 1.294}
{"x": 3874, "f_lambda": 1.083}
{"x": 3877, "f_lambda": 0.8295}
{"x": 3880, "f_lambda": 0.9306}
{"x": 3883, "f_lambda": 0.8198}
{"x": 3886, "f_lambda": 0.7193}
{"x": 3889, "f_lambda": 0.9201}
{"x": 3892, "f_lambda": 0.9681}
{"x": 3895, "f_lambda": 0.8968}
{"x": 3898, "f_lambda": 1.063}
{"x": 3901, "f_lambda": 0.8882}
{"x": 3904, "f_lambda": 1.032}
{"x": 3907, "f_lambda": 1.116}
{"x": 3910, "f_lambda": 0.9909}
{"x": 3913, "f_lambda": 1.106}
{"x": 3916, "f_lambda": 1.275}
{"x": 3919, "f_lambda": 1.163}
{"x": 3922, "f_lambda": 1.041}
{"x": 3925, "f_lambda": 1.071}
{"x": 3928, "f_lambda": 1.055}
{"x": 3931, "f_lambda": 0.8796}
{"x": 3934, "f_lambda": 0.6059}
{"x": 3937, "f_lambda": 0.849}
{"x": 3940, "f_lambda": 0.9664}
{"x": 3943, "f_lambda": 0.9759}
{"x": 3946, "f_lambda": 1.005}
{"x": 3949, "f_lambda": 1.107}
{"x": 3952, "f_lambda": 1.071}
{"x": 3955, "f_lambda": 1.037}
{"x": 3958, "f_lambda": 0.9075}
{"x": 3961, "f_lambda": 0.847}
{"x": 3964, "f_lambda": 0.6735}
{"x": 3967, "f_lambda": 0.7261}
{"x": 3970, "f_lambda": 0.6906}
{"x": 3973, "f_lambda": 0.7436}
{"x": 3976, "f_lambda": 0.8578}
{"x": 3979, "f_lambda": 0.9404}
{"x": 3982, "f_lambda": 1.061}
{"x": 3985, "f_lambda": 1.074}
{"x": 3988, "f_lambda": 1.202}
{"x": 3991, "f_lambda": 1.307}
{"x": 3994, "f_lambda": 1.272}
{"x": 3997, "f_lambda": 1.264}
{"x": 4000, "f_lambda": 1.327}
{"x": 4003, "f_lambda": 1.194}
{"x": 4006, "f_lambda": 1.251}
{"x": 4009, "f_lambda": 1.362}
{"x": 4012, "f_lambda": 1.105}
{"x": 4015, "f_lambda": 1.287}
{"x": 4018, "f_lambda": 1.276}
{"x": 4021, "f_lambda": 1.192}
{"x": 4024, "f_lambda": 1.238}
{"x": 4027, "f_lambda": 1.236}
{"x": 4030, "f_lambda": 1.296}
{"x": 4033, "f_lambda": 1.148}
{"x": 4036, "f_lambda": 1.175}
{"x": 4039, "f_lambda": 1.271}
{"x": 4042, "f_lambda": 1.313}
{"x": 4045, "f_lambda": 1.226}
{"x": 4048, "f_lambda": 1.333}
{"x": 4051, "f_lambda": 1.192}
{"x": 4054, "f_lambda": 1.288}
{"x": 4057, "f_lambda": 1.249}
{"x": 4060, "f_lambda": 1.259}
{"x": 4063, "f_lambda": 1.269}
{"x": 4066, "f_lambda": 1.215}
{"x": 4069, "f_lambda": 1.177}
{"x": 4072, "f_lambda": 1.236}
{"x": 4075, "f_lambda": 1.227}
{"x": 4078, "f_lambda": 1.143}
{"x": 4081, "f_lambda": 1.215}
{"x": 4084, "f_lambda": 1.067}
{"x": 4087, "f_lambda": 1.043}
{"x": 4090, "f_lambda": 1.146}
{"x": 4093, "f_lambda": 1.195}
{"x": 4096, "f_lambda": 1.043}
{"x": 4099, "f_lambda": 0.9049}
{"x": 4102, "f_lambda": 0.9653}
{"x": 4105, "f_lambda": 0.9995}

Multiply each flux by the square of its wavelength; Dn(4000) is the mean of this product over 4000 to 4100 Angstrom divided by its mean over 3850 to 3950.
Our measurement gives 1.28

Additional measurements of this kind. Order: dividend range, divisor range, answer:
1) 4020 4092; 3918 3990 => 1.36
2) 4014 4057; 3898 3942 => 1.32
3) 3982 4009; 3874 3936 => 1.33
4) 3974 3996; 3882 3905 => 1.26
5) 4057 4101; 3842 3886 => 1.23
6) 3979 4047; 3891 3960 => 1.28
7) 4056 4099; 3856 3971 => 1.28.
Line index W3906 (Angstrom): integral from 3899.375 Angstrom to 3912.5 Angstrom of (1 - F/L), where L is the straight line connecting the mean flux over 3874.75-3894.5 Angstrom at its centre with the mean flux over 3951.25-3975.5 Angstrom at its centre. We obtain -2.32 Angstrom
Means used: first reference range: 0.874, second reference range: 0.831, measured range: 1.01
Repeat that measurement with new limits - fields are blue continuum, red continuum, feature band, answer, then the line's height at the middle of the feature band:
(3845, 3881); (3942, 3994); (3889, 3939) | 1.60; 1.03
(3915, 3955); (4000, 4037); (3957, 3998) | 5.83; 1.12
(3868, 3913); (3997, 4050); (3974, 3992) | 1.71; 1.17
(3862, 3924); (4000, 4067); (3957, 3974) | 5.70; 1.15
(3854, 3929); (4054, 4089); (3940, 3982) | 7.74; 1.1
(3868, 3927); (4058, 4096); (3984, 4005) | -2.54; 1.1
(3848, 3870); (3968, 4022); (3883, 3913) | 4.82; 1.14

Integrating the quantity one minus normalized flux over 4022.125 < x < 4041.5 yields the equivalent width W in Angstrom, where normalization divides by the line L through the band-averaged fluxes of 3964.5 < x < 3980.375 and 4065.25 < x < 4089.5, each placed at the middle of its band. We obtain -4.5 Angstrom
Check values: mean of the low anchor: 0.783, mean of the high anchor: 1.16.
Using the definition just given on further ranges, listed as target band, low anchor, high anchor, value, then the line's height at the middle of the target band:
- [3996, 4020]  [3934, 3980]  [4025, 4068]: -3.7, 1.09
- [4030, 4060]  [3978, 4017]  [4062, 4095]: -1.5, 1.19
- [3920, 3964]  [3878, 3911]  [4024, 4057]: 3.7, 1.04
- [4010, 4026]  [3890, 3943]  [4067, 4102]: -2.3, 1.07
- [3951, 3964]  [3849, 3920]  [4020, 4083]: 2.3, 1.13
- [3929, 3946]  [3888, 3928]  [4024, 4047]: 3.4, 1.09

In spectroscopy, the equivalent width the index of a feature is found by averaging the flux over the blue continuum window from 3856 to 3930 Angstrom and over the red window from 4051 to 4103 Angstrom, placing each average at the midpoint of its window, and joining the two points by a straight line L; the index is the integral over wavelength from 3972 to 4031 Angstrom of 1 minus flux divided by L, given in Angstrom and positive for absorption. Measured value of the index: -3.39 Angstrom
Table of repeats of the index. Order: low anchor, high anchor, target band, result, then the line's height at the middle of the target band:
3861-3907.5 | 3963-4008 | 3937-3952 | 0.45 Angstrom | 1.03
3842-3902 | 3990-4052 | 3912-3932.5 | 0.14 Angstrom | 1.09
